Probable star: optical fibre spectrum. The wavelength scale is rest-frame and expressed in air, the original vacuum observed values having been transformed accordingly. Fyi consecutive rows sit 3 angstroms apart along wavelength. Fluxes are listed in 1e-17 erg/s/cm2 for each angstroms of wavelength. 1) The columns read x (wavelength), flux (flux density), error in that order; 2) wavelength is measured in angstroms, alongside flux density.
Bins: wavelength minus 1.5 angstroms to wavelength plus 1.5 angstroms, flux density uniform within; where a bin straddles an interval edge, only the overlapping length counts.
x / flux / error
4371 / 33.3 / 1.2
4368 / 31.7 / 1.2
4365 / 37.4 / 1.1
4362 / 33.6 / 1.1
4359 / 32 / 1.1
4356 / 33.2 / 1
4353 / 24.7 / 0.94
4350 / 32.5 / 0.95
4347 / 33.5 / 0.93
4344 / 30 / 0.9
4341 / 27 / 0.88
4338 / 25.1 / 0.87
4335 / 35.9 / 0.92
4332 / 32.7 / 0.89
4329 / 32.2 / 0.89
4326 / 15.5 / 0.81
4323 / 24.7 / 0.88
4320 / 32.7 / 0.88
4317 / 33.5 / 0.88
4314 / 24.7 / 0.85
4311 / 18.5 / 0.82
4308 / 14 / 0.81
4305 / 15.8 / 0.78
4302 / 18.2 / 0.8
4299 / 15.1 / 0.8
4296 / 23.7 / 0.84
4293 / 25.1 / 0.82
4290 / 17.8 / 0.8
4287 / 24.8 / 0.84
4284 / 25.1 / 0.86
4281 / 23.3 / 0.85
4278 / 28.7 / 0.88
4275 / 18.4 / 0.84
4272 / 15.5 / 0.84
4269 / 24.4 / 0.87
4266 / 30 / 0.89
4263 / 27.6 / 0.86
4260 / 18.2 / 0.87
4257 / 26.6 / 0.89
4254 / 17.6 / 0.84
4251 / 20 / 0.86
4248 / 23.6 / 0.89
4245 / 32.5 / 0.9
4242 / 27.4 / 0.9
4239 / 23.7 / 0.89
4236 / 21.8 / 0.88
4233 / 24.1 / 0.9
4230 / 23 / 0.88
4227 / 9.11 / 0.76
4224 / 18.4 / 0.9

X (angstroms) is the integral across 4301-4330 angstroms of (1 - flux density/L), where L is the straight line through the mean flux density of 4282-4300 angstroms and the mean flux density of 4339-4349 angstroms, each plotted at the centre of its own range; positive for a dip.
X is 3.4 angstroms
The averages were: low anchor 22.2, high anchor 30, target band 22.9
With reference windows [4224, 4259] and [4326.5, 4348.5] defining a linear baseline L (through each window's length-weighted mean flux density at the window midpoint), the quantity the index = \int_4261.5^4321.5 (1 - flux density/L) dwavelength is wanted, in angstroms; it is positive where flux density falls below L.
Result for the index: 8.1 angstroms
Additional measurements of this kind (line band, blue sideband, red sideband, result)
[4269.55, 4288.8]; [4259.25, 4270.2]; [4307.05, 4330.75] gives 2.0 angstroms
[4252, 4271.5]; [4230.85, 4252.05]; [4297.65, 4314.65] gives -1.0 angstroms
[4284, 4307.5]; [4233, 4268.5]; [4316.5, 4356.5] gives 5.9 angstroms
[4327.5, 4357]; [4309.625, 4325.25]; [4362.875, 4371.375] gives -0.4 angstroms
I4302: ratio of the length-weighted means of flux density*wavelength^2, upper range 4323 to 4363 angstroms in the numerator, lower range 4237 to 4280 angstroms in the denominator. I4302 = 1.29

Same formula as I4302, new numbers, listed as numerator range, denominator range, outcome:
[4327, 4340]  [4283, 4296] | 1.35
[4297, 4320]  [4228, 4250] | 0.87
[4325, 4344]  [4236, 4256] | 1.24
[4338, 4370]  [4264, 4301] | 1.43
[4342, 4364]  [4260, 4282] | 1.38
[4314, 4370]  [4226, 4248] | 1.36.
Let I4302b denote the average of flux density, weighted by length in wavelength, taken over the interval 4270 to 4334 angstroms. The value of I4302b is 23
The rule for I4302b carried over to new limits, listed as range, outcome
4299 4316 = 18.4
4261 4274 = 23.9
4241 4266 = 24.5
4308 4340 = 26.9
